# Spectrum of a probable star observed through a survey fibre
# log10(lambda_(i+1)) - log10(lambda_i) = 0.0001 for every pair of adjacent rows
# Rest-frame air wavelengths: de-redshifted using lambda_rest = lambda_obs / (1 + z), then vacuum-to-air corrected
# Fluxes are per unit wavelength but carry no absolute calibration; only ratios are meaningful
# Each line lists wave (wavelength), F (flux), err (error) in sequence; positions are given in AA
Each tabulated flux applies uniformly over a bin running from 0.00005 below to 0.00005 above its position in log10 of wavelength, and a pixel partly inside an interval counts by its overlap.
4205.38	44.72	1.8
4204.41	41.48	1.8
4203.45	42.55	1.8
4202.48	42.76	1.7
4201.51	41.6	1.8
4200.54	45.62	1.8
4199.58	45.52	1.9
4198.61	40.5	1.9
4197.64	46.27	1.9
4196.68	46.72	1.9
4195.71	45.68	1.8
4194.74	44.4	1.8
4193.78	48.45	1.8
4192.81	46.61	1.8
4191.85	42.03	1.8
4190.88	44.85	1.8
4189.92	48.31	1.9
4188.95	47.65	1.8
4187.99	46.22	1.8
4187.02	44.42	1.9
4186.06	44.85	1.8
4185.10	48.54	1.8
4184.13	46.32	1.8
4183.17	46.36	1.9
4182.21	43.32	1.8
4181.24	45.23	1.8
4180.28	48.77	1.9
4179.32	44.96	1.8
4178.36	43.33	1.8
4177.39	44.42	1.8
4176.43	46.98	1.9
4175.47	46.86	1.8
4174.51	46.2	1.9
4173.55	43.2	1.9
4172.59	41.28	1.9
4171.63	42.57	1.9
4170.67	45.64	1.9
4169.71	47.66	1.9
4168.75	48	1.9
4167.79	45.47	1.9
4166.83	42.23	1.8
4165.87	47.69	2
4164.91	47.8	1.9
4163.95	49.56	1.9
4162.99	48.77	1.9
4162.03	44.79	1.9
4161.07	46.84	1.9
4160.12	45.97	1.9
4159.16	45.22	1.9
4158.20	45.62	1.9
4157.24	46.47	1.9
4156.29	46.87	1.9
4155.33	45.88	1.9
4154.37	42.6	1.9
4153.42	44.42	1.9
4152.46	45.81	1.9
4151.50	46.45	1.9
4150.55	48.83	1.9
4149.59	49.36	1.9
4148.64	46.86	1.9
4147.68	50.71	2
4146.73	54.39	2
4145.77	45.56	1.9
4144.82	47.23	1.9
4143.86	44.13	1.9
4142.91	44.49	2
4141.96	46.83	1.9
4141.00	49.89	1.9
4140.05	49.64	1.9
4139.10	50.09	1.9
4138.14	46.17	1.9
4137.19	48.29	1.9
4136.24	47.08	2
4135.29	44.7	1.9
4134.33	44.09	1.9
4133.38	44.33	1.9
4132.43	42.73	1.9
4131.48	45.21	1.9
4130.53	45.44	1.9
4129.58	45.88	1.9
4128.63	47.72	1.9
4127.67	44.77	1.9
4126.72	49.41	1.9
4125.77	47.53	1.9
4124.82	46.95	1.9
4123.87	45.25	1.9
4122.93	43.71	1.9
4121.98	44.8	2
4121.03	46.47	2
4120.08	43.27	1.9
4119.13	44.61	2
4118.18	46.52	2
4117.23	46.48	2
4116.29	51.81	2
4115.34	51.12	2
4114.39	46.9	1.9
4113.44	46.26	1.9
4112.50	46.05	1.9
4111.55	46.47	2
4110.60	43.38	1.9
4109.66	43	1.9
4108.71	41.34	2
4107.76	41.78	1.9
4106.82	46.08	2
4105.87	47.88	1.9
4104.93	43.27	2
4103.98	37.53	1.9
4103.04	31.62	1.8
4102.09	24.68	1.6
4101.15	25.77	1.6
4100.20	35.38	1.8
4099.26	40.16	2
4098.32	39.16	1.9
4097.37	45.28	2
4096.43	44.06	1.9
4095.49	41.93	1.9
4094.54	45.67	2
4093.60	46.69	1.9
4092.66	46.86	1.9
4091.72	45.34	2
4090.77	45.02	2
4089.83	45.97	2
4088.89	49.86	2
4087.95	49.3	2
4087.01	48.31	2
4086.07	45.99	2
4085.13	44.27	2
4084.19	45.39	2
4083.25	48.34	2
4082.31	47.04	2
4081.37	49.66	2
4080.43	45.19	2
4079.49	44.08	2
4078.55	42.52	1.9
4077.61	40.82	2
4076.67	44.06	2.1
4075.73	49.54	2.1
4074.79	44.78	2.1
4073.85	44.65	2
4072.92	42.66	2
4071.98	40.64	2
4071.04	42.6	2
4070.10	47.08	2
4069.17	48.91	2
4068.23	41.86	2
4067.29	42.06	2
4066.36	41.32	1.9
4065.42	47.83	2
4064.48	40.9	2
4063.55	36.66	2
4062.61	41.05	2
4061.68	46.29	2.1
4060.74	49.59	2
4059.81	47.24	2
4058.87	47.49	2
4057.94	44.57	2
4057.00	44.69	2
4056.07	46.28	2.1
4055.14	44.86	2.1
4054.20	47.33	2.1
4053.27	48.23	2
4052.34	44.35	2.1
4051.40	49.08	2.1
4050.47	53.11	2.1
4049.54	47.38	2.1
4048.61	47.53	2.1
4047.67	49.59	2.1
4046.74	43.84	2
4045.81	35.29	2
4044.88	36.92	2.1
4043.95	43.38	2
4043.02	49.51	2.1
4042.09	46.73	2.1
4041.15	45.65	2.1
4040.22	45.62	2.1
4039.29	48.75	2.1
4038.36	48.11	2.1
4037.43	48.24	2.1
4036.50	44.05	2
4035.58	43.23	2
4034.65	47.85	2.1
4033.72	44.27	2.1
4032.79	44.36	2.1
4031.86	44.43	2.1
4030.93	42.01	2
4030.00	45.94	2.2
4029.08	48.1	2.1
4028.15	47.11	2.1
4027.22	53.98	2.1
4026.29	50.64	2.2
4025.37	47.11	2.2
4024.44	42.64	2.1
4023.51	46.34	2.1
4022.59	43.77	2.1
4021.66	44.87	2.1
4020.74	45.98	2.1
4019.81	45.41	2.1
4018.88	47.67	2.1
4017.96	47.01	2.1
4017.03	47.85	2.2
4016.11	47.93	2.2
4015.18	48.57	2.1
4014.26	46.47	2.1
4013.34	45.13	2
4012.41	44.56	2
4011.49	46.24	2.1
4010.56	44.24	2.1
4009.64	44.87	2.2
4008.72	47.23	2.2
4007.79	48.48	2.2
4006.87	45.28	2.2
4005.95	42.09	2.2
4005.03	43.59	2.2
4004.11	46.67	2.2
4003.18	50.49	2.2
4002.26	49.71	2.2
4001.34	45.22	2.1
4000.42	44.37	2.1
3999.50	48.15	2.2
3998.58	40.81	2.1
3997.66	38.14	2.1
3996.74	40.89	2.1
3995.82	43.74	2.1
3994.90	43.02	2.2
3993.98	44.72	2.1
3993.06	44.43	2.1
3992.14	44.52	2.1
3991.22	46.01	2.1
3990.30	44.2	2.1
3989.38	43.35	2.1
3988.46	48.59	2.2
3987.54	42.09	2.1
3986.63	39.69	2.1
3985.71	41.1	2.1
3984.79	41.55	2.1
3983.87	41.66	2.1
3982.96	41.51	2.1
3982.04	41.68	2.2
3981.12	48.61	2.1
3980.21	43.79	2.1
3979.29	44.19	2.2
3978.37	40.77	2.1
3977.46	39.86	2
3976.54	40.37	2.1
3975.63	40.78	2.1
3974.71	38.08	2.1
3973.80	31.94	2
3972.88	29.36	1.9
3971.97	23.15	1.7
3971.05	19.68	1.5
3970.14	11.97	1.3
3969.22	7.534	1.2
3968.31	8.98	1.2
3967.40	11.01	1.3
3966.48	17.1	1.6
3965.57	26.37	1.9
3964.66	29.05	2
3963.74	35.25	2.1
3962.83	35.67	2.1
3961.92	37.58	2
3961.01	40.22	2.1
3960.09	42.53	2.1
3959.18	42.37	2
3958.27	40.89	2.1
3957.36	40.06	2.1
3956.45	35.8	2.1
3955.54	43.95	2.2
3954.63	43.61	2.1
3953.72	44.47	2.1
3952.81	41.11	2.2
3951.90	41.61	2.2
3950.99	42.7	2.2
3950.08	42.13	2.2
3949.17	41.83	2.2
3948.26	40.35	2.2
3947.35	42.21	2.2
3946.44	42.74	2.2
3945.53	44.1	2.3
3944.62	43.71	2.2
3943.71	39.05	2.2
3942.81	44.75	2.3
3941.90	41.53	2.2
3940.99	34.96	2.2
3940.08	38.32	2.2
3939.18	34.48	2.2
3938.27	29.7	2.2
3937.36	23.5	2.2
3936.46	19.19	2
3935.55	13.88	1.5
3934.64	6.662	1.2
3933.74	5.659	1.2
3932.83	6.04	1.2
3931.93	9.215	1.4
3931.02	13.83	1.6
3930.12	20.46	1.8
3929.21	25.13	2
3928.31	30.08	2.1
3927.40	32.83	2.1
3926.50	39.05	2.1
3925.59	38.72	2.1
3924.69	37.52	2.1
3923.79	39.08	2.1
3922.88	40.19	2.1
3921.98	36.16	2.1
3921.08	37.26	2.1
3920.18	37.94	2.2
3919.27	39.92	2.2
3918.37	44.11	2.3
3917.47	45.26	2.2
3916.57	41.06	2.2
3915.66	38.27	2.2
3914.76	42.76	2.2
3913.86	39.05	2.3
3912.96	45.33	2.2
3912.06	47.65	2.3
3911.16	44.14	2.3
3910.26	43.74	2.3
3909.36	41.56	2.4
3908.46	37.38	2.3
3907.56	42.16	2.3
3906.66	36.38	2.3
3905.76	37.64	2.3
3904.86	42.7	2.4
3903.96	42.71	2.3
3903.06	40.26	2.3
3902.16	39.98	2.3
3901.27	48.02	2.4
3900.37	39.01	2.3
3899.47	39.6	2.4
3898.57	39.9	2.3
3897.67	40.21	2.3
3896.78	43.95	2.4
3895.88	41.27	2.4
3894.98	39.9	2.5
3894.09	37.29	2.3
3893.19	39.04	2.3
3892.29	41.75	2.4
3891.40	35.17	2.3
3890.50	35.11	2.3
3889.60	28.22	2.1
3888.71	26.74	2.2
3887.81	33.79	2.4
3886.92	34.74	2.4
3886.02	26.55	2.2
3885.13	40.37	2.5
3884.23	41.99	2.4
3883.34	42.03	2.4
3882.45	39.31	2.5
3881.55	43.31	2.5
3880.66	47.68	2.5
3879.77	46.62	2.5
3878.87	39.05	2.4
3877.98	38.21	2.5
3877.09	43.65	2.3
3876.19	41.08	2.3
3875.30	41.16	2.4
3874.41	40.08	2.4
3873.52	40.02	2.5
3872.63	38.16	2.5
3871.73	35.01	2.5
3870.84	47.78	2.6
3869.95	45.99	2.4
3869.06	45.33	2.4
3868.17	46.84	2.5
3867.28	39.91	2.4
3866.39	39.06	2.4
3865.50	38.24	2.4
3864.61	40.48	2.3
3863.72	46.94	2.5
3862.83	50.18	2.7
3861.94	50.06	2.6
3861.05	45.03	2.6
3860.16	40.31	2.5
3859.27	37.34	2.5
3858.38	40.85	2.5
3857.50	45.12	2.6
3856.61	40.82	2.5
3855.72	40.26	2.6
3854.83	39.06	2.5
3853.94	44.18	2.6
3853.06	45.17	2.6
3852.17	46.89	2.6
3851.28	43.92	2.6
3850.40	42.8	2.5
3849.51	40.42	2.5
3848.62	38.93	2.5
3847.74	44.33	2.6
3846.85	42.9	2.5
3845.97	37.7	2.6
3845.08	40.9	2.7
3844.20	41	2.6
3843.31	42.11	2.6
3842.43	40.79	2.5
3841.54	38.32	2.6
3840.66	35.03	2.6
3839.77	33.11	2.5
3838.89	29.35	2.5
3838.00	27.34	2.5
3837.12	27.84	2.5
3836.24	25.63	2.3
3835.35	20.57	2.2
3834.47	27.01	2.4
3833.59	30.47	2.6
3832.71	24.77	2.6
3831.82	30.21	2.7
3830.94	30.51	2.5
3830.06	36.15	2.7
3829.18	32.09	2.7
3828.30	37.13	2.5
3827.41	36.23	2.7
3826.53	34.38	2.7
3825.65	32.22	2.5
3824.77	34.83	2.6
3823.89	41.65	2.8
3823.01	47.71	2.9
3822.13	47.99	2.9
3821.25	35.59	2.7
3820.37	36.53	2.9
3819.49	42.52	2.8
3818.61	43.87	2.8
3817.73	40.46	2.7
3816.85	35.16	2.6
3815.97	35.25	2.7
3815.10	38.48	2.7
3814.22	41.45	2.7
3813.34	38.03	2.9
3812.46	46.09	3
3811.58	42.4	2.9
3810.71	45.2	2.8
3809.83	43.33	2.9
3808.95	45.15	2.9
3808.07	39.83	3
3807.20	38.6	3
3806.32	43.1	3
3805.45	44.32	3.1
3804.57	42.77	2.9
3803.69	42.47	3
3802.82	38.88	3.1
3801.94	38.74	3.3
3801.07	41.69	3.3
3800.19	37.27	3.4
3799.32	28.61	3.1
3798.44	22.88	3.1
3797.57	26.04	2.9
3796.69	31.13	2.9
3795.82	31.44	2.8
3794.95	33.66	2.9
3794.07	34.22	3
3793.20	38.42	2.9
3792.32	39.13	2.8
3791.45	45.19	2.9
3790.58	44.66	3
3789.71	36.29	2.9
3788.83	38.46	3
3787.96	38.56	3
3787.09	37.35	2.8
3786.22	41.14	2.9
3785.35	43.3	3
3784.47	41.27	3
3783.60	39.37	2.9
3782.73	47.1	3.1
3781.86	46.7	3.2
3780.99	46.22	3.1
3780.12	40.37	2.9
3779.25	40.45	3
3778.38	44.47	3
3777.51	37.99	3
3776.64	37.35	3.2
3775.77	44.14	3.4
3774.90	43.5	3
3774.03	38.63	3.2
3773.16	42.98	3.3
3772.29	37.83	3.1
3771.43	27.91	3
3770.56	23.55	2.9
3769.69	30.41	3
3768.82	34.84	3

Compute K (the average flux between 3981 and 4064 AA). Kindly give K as 45.3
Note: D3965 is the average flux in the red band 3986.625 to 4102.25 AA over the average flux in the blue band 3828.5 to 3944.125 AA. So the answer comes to 1.2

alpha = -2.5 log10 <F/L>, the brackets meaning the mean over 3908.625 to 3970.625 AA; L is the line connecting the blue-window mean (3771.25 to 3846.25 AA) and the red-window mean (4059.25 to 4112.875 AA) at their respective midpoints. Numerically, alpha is 0.19 mag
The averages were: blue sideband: 37.8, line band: 33.9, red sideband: 43.5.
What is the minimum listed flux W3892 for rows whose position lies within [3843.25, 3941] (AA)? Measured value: 5.659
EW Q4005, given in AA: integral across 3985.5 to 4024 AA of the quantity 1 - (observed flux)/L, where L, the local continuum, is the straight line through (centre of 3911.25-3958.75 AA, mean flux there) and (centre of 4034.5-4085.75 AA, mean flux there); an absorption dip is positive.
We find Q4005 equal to -4.0 AA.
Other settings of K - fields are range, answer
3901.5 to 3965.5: 36.3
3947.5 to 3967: 38.3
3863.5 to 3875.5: 41.7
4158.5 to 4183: 45.7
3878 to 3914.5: 39.8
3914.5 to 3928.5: 38.9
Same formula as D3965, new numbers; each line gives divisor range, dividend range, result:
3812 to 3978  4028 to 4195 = 1.23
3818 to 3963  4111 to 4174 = 1.23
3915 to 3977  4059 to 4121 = 1.34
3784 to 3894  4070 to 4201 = 1.17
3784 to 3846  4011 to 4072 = 1.23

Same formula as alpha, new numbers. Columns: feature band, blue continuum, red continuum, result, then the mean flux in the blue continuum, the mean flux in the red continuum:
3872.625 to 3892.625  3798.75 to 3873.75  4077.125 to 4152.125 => 0.05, 39.2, 45.1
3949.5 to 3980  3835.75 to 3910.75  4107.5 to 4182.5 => 0.24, 40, 46.1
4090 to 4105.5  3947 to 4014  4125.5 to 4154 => 0.12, 39.4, 46.9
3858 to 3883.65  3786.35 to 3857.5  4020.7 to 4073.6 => -0.08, 37.8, 45.4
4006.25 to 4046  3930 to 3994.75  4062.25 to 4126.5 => -0.17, 34.6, 44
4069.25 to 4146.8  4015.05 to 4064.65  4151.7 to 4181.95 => 0.02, 45.9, 45.7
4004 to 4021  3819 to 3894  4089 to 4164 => -0.09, 38.6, 45.1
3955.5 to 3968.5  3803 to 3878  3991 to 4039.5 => 0.32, 39.4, 45.8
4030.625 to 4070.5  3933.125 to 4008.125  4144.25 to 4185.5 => -0.11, 37.3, 46.3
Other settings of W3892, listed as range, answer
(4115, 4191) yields 41.28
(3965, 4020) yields 7.534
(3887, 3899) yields 26.74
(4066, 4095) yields 40.64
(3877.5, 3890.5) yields 26.55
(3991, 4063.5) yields 35.29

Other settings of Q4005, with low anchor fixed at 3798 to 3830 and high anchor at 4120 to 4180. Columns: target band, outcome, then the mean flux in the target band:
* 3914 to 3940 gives 7.35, 29.8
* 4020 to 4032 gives -0.76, 46.4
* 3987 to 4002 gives -0.33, 44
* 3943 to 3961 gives 0.10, 41.9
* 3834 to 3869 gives 0.48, 39.5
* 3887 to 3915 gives 0.93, 39.7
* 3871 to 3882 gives -0.22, 41.3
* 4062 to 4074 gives 0.43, 43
